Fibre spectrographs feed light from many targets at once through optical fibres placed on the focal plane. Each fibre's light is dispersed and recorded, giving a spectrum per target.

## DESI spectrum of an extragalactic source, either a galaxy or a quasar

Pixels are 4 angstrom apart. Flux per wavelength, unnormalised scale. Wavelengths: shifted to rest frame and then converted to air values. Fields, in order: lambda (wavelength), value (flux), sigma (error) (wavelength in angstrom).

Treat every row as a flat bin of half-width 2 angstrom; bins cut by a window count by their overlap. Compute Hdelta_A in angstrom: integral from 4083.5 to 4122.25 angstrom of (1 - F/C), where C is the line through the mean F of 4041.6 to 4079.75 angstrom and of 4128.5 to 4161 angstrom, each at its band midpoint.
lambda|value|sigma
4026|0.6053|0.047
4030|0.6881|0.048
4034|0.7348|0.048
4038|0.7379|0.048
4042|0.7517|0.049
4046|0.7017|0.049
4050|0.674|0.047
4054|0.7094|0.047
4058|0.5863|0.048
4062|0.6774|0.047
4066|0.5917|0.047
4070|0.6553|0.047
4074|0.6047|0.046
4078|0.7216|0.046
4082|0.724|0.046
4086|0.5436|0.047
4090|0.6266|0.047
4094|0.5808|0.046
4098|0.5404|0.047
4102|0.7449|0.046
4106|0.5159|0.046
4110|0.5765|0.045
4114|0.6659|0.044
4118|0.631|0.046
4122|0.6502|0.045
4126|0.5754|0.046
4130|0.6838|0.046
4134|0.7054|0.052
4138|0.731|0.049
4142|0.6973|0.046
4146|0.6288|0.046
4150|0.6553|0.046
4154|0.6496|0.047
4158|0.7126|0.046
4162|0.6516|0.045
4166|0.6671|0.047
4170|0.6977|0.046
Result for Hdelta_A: 3.8 angstrom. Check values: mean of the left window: 0.663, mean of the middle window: 0.607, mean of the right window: 0.682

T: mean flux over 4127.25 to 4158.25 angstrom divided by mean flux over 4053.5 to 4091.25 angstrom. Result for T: 1.1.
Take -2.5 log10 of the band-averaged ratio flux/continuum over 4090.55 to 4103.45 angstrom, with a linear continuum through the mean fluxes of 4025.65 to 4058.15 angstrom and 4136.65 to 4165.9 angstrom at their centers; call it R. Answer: 0.11 mag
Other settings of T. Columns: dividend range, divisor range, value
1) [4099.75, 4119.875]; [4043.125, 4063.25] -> 0.93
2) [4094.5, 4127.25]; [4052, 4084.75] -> 0.93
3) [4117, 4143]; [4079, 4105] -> 1.07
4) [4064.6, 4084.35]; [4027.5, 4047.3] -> 0.92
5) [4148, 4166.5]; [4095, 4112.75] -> 1.12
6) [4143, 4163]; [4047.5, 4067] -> 1.02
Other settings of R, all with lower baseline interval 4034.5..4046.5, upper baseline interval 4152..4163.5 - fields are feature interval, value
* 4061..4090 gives 0.117 mag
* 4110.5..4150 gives 0.044 mag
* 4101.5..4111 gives 0.175 mag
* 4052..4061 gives 0.118 mag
